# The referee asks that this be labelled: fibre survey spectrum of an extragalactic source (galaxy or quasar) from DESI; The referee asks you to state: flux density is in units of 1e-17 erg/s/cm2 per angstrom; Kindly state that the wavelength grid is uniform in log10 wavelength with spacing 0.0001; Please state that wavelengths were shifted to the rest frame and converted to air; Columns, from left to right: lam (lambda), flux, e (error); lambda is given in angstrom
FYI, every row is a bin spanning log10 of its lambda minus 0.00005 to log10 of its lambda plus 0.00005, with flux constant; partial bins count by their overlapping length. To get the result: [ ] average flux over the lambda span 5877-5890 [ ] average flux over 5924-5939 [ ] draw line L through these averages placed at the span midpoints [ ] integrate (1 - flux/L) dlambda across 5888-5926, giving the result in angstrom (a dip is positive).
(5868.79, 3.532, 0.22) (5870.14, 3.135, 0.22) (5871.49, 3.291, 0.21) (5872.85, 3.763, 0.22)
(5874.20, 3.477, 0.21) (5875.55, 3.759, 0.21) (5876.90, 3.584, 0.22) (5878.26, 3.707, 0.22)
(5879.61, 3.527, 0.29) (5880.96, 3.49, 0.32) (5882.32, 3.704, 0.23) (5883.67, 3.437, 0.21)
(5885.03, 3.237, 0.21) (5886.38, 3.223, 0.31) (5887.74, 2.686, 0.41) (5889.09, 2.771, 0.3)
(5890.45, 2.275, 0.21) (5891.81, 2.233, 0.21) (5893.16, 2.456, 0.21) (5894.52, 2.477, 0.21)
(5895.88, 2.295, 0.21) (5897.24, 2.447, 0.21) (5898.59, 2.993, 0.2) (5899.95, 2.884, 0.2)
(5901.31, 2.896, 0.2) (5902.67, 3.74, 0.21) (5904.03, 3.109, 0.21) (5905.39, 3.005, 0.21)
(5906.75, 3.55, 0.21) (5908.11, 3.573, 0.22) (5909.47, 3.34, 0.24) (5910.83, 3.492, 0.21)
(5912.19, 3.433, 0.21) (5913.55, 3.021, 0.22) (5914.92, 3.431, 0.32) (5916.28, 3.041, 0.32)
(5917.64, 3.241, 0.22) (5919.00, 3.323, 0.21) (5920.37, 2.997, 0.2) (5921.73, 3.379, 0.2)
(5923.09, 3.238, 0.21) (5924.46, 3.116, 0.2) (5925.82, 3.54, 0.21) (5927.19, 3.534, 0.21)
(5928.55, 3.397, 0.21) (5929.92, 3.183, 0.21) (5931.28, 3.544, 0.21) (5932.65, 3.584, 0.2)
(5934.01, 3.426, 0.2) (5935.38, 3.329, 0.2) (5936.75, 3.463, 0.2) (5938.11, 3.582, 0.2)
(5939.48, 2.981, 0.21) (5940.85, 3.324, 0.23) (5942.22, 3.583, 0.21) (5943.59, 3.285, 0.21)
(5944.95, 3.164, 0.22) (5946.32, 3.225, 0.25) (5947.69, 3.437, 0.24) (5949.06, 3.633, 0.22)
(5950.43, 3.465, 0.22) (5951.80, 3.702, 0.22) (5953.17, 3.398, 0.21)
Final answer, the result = 3.7 angstrom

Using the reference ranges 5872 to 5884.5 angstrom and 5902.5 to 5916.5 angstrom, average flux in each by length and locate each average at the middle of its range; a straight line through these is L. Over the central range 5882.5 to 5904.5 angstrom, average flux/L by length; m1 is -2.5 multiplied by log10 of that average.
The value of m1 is 0.22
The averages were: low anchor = 3.6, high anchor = 3.33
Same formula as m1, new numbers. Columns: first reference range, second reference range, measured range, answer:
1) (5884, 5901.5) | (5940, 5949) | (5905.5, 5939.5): -0.10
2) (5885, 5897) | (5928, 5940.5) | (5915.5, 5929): -0.04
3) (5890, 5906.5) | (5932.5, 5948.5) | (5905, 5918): -0.13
